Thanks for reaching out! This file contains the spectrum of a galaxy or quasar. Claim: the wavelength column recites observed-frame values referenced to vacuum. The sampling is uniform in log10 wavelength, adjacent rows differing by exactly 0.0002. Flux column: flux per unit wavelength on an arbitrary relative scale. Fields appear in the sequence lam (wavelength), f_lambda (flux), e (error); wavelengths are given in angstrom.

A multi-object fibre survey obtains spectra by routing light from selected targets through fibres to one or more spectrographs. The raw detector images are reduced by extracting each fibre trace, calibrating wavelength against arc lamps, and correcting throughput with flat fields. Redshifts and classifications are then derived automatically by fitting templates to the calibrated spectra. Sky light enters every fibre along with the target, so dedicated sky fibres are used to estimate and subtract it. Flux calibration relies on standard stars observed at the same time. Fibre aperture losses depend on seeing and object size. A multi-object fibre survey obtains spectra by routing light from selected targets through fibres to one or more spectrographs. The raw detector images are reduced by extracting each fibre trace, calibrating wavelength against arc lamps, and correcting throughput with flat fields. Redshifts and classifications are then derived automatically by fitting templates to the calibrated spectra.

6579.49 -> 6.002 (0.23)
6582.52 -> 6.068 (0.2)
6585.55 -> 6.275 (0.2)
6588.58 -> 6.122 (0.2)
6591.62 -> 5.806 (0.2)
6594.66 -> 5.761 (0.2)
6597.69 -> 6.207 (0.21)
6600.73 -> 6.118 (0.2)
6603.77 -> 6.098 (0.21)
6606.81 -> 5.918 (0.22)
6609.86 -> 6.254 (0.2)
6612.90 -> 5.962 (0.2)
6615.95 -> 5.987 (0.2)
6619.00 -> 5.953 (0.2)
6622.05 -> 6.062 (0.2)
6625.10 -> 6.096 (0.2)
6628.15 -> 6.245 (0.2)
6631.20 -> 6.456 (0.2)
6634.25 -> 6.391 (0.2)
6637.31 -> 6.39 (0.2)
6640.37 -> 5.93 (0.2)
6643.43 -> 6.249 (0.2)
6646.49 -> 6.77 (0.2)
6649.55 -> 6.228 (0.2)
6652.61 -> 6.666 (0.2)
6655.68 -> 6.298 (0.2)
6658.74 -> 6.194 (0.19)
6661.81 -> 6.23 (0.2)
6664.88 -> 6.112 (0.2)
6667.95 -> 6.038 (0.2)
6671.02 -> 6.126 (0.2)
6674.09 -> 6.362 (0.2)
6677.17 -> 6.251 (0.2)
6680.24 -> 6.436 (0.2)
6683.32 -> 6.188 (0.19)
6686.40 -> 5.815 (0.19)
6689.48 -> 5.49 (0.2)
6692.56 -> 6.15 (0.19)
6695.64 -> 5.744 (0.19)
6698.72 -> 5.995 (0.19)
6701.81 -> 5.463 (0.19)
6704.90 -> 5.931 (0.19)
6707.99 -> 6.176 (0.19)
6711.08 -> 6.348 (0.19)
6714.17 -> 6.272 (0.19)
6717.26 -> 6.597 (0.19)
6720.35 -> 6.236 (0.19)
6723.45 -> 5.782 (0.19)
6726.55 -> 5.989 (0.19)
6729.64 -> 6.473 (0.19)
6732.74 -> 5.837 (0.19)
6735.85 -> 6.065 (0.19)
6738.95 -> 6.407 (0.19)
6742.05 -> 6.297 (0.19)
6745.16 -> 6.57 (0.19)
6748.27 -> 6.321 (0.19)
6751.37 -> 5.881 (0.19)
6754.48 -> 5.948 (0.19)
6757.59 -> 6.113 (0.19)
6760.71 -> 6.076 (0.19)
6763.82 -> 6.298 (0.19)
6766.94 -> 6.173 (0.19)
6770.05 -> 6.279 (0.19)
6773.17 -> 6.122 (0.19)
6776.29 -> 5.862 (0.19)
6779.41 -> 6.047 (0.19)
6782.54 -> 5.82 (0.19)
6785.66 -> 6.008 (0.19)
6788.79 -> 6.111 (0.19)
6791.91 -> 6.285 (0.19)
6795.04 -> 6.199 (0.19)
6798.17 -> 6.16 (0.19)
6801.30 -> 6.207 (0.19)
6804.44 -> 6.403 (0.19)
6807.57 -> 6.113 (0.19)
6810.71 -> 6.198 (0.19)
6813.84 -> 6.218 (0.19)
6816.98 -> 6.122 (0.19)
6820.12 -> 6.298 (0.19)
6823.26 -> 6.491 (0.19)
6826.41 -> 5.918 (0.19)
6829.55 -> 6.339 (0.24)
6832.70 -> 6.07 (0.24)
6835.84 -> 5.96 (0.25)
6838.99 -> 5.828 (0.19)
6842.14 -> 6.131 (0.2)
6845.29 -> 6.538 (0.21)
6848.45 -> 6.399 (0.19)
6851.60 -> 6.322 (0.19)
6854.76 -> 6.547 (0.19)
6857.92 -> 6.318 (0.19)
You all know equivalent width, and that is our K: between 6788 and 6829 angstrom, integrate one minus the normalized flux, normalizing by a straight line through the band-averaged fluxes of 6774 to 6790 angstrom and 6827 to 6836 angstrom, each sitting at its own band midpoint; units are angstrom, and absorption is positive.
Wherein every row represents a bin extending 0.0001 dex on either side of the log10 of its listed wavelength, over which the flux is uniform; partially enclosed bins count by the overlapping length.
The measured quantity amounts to -1.1 angstrom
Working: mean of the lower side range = 5.97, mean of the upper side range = 6.13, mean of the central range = 6.22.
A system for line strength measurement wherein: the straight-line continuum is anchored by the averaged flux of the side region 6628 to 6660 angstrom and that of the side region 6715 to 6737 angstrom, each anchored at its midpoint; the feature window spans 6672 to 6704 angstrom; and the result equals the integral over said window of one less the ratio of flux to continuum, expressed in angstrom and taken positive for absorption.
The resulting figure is 1.3 angstrom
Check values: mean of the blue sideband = 6.35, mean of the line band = 5.99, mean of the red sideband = 6.15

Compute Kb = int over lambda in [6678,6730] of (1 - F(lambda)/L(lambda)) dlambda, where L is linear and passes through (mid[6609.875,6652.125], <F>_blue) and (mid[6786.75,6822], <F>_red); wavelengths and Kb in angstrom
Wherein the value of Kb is 1.34 angstrom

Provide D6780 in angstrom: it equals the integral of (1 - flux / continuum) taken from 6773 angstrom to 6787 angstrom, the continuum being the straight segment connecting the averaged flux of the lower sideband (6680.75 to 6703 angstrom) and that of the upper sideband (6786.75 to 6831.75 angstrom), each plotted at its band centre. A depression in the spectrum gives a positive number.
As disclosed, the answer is 0.39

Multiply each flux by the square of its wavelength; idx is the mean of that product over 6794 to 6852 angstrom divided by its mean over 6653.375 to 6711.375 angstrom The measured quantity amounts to 1.1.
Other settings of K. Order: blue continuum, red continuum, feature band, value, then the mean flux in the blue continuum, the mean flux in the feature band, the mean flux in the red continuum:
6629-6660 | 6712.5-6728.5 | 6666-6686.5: 0.3 angstrom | 6.36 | 6.2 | 6.19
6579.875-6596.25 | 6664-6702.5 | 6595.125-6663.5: -2.2 angstrom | 6.01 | 6.21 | 6.02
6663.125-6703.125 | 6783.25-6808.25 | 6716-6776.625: -0.6 angstrom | 6.02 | 6.17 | 6.18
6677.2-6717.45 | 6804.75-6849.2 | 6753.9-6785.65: 0.2 angstrom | 6.04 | 6.07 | 6.19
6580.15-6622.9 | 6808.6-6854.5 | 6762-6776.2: 0.0 angstrom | 6.04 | 6.18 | 6.21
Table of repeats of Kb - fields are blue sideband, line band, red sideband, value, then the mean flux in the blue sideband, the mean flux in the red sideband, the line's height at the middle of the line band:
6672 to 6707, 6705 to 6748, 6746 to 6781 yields -1.3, 5.99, 6.11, 6.05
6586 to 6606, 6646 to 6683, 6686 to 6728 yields -1.7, 6.03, 6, 6.01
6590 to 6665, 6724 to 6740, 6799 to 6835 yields 0.2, 6.18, 6.21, 6.19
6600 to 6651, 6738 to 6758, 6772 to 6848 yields -0.2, 6.18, 6.15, 6.16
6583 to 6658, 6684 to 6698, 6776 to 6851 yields 0.8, 6.18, 6.16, 6.17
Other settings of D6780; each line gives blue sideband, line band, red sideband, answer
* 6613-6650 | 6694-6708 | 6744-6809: 0.8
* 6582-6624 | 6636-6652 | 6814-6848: -0.7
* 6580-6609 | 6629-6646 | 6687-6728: -0.8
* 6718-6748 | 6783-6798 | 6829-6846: 0.1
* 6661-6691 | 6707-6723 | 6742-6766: -0.4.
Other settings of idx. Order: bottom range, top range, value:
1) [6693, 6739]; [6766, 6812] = 1.03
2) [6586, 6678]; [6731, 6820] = 1.04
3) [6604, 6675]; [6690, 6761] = 1.01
